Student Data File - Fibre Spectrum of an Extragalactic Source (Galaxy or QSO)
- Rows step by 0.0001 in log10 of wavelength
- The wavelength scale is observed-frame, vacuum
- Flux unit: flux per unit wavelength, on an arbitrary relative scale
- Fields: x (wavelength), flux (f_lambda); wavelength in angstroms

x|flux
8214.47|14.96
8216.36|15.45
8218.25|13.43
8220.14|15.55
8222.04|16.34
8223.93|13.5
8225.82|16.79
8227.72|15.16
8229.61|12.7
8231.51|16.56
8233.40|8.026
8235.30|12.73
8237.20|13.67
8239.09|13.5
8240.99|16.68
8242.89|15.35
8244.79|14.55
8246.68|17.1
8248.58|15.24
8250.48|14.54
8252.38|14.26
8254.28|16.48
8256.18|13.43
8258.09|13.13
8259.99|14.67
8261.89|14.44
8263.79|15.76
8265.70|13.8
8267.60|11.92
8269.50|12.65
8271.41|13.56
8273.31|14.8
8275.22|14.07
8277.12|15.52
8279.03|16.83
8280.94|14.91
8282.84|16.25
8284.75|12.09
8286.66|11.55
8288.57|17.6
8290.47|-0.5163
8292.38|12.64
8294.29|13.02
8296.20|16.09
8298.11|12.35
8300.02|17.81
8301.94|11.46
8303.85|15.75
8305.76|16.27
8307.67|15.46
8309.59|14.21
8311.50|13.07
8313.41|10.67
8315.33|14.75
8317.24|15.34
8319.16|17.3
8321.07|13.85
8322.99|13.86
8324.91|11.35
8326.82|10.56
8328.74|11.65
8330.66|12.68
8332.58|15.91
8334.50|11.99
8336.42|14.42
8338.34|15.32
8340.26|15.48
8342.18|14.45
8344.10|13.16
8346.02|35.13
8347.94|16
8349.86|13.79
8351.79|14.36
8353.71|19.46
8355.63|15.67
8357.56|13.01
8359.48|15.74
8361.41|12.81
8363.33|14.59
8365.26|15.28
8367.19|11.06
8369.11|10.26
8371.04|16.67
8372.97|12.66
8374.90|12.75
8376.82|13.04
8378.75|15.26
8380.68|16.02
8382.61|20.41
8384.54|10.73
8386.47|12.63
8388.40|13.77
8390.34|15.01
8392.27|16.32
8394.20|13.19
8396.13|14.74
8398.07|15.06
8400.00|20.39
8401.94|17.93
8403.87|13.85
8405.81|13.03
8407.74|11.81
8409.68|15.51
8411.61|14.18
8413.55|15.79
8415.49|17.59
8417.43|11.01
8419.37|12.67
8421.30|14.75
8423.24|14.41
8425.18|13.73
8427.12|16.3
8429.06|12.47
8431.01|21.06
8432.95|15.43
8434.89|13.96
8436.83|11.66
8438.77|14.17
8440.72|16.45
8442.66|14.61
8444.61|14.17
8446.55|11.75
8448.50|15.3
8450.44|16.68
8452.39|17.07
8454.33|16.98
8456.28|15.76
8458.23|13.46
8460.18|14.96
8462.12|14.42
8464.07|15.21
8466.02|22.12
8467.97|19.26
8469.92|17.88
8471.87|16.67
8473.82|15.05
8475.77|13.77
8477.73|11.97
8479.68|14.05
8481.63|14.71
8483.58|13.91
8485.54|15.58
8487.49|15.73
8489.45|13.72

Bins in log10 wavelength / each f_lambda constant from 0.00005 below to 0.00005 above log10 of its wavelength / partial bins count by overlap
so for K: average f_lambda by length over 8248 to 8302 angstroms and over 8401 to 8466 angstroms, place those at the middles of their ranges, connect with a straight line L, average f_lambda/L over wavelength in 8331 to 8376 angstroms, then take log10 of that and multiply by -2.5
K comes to -0.06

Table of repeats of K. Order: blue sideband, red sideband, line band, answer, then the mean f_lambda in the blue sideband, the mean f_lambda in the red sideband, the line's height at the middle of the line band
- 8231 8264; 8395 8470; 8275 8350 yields 0.03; 14.4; 15.3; 14.7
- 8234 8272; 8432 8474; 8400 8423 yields 0.05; 14.3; 15.6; 15.3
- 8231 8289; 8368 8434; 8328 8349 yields -0.11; 14.3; 14.7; 14.5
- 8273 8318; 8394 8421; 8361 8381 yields 0.07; 13.8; 14.8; 14.5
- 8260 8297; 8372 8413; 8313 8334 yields 0.04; 13.5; 14.7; 14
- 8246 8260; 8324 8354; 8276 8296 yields 0.14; 14.8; 15.3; 15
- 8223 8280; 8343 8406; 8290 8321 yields 0.08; 14.4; 15.3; 14.8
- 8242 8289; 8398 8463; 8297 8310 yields -0.01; 14.5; 15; 14.6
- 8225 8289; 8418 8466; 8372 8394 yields 0.03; 14.4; 15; 14.8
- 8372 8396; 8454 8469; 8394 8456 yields 0.04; 14.3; 16.5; 15.5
